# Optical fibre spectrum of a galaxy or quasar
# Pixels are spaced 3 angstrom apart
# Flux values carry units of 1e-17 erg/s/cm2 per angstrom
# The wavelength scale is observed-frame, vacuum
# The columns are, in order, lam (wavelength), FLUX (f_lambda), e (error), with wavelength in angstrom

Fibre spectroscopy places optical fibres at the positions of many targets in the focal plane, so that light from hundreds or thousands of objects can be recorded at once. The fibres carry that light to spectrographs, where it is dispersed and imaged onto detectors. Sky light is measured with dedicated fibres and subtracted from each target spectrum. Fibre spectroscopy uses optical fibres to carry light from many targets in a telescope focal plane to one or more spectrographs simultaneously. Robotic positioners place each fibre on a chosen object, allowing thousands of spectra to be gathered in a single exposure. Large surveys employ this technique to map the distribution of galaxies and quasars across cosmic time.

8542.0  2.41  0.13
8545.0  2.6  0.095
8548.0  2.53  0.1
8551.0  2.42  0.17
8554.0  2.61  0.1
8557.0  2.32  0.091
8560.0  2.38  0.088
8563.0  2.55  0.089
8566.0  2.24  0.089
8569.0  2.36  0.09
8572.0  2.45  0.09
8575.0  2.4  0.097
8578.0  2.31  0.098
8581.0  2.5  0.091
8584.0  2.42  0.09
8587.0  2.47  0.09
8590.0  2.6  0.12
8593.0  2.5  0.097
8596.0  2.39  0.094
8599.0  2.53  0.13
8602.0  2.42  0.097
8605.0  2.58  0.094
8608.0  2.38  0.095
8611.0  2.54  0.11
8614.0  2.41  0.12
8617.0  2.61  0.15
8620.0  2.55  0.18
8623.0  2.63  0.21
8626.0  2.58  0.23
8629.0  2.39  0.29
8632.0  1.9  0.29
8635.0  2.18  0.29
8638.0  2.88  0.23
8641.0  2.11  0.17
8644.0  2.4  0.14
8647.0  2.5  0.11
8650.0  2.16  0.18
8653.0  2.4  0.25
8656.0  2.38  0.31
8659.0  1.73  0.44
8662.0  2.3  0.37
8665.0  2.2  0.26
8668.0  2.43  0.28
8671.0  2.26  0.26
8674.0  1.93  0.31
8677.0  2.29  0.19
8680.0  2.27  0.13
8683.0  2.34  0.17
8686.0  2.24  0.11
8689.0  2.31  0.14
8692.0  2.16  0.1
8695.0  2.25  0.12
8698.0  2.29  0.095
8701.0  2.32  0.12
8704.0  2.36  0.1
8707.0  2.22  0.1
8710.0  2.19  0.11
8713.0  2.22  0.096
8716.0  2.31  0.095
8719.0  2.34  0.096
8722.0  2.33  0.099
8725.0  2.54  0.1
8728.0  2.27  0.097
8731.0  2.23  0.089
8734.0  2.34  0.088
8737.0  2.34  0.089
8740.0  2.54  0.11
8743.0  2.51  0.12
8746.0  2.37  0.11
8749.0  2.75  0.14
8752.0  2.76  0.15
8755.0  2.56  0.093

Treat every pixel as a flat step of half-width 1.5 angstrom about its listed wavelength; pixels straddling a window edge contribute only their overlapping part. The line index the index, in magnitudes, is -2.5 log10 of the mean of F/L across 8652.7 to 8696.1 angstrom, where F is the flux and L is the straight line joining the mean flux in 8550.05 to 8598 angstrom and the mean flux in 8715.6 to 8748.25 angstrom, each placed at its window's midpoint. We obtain 0.08 mag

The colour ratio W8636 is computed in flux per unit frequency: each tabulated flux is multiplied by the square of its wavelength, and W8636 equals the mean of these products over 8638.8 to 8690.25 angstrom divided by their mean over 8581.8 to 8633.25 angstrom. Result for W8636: 0.93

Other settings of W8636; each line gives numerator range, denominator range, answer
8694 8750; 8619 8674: 1.03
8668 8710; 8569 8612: 0.94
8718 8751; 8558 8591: 1.04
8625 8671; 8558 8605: 0.96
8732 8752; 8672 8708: 1.12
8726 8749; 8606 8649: 1.01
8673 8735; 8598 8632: 0.94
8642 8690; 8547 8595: 0.95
